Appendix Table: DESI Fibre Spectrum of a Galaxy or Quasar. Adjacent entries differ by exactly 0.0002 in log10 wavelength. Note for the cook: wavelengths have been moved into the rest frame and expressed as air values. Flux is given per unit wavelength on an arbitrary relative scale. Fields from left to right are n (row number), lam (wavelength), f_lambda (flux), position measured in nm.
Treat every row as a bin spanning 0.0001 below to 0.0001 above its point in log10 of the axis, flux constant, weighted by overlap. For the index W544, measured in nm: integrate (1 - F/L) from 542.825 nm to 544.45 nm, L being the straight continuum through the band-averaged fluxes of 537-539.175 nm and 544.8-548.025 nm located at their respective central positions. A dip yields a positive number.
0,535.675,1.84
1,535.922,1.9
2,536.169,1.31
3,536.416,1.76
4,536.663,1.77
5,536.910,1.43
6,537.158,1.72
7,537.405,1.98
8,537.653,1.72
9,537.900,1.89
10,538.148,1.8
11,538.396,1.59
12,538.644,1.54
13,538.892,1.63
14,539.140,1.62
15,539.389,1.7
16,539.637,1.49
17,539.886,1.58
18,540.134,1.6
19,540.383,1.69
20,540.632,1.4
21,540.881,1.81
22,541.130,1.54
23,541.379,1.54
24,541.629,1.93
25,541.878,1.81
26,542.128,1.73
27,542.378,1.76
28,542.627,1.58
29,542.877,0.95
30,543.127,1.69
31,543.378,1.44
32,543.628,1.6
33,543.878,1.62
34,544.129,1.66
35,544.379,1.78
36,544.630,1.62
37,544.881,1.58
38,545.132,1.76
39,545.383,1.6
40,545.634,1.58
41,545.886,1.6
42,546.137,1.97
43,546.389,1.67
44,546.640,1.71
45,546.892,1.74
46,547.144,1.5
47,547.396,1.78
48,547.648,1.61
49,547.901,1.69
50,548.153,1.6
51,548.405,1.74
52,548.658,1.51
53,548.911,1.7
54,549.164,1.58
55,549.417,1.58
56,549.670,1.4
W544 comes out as 0.13 nm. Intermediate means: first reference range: 1.72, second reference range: 1.68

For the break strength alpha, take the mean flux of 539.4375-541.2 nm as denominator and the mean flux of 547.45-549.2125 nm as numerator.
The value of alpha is 1.0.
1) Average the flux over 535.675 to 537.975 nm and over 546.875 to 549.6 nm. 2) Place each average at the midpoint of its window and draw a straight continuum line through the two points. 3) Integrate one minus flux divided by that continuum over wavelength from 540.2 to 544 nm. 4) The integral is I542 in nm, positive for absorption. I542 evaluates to 0.17 nm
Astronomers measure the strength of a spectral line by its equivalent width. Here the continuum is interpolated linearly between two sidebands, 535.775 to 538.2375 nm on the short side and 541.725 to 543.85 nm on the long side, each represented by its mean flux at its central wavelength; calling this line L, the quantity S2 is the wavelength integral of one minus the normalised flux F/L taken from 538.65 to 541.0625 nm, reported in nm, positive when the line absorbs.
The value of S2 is 0.07 nm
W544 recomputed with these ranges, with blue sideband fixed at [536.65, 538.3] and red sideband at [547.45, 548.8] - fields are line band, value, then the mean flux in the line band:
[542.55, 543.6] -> 0.17 nm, 1.42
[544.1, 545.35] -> 0.00 nm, 1.68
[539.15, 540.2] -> 0.08 nm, 1.6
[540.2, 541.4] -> 0.08 nm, 1.6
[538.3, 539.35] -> 0.08 nm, 1.6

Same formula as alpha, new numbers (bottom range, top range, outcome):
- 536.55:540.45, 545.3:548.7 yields 1.00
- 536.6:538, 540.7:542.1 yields 0.98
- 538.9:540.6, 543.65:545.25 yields 1.04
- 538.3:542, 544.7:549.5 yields 1.02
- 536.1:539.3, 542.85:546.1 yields 0.96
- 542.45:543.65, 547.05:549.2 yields 1.13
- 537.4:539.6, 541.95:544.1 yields 0.92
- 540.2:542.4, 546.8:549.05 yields 0.98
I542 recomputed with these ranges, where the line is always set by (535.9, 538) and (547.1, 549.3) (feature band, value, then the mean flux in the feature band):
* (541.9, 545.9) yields 0.15 nm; 1.6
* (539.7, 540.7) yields 0.07 nm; 1.57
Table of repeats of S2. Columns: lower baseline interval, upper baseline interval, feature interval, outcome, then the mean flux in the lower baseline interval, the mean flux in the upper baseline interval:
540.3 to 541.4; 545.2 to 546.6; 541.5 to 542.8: -0.09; 1.6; 1.69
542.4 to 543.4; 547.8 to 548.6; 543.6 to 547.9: -0.30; 1.45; 1.66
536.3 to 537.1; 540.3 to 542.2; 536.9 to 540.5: -0.01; 1.66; 1.68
